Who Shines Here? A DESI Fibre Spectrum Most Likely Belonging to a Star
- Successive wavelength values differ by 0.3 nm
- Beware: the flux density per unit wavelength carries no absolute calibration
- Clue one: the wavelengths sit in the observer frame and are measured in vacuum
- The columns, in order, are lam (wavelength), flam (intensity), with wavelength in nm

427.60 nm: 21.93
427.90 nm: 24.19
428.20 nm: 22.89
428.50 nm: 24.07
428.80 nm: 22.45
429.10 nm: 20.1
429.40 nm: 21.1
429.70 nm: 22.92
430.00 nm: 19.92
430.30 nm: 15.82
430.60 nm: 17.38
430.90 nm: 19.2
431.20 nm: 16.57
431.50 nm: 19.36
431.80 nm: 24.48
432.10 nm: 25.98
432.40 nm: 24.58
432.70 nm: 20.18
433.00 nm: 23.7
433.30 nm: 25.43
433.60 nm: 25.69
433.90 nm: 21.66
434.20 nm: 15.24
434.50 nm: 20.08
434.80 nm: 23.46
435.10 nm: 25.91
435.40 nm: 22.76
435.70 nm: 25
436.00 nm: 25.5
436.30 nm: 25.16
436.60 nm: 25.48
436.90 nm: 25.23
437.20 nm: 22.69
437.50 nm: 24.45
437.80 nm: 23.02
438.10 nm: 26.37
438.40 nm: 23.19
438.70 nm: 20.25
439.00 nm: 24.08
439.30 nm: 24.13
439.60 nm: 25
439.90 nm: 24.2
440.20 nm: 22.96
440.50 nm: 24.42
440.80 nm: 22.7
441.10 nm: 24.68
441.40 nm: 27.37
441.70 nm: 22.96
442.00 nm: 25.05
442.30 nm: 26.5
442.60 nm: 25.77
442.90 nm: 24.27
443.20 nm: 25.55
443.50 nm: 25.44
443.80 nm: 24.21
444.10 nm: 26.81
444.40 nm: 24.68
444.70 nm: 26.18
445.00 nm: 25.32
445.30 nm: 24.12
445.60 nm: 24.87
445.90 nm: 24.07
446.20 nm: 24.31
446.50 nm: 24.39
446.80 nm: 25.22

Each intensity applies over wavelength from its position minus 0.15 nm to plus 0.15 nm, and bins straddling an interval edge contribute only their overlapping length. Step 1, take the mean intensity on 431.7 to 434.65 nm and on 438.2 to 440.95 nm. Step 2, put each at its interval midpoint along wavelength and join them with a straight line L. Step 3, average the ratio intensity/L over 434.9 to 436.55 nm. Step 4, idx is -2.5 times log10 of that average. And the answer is -0.08 mag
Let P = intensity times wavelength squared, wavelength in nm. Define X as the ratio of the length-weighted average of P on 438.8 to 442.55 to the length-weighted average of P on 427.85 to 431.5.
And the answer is 1.26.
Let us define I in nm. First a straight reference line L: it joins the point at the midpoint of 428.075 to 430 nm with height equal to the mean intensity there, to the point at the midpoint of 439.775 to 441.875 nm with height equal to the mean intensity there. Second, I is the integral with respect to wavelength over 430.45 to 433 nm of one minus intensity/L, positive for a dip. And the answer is 0.16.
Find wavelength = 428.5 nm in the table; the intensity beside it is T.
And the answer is 24.07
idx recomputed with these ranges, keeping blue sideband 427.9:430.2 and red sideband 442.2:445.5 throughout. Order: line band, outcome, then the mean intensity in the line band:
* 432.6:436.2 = 0.01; 23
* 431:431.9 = 0.14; 19.8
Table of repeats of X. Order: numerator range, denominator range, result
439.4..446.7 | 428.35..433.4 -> 1.23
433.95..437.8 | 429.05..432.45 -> 1.17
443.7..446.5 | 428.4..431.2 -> 1.33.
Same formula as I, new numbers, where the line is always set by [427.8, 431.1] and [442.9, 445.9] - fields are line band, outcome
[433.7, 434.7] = 0.12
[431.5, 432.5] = -0.12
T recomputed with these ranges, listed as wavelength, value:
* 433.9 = 21.66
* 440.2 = 22.96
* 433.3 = 25.43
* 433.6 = 25.69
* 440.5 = 24.42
